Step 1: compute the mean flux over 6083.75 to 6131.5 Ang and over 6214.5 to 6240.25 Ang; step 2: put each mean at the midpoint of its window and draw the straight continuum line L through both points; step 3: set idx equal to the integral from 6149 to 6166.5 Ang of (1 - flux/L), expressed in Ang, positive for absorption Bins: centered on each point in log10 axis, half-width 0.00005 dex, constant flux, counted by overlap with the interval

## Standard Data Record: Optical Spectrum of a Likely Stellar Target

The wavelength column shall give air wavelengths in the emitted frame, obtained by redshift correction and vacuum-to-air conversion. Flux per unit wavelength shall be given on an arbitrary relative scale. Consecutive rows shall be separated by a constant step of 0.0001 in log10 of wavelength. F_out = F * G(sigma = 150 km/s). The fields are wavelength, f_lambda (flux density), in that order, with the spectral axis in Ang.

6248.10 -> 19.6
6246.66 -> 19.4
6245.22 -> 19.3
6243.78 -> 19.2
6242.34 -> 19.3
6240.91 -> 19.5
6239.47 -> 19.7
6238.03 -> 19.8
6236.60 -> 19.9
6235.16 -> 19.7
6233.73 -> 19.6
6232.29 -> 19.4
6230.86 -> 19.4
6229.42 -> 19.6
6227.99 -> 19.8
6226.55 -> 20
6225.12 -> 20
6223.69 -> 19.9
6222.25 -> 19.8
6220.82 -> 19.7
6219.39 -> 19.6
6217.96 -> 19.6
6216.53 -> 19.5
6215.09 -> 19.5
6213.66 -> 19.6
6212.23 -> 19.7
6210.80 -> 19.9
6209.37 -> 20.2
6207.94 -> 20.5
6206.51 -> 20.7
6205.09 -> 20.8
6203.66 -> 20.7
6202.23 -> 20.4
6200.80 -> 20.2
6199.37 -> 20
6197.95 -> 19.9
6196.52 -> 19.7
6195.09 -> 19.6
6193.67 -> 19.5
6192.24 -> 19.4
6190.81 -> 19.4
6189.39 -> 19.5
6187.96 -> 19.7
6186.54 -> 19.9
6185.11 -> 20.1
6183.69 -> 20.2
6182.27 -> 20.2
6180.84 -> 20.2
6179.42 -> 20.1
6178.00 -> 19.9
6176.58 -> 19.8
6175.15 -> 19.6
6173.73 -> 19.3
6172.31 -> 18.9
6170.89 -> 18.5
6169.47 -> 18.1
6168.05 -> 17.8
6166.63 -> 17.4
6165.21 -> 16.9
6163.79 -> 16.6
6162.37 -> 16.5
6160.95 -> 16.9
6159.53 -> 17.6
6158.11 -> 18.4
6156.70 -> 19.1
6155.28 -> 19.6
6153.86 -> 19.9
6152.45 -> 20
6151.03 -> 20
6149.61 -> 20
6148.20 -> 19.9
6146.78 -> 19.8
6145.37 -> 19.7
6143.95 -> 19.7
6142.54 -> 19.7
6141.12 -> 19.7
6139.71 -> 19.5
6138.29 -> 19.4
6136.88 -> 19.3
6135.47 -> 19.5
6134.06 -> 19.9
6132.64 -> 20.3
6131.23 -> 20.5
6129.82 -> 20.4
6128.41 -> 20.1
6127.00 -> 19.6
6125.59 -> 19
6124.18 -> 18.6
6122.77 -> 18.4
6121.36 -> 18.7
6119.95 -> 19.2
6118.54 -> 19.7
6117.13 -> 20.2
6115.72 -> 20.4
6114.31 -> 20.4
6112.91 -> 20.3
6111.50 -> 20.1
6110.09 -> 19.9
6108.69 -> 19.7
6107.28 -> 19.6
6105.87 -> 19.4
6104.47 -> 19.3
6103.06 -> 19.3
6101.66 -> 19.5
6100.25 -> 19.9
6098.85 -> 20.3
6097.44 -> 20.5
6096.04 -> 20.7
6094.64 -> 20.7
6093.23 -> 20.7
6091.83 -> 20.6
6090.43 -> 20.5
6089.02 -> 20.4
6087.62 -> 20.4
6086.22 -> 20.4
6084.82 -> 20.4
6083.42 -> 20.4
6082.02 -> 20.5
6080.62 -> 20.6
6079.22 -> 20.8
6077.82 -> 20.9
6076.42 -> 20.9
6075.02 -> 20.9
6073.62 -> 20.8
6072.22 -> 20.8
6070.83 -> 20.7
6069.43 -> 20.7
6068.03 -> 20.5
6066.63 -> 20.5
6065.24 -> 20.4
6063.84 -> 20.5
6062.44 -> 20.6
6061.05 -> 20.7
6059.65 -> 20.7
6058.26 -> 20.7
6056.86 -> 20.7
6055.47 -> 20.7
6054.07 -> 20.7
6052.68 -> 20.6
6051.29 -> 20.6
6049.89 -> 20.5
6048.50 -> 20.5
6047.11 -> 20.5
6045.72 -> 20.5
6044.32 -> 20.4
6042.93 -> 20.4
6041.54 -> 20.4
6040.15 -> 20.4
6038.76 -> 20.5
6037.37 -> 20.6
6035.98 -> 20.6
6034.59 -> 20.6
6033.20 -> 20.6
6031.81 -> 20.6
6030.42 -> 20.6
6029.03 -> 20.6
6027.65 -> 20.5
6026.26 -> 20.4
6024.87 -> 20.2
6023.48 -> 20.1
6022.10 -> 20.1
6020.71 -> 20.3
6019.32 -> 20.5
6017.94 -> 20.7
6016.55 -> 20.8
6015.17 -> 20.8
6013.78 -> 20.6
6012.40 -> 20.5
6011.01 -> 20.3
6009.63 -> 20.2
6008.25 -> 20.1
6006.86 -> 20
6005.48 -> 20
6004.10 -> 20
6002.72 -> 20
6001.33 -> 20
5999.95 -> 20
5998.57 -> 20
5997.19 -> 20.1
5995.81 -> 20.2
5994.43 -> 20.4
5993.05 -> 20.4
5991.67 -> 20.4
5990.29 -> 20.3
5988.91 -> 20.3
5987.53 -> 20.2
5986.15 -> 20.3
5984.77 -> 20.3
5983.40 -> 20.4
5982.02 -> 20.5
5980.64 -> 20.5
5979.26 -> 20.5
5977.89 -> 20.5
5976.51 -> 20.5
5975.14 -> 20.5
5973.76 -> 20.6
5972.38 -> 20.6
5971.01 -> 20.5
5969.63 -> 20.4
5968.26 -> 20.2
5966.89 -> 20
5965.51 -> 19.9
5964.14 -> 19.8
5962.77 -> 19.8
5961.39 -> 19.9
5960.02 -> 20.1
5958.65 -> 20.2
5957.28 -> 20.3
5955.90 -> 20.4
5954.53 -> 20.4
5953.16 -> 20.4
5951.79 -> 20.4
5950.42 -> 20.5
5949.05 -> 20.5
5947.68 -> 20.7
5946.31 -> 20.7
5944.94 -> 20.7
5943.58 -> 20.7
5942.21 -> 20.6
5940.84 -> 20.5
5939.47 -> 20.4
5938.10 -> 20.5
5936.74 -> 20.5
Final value 1.3 Ang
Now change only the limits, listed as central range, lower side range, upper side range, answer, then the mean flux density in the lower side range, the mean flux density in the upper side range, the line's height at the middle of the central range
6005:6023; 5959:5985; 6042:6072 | 0.0 Ang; 20.3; 20.6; 20.4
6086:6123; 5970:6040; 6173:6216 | 0.3 Ang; 20.4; 19.9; 20.1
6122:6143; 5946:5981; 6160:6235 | 0.1 Ang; 20.3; 19.5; 19.7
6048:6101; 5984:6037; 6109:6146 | -1.6 Ang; 20.3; 19.7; 20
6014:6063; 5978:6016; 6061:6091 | -0.2 Ang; 20.3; 20.6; 20.4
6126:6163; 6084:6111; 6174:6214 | 1.2 Ang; 20.1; 20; 20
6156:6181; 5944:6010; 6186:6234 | 1.9 Ang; 20.3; 19.8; 19.9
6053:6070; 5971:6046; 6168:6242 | -0.3 Ang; 20.4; 19.7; 20.2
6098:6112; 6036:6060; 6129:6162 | 0.2 Ang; 20.6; 19.5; 19.9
